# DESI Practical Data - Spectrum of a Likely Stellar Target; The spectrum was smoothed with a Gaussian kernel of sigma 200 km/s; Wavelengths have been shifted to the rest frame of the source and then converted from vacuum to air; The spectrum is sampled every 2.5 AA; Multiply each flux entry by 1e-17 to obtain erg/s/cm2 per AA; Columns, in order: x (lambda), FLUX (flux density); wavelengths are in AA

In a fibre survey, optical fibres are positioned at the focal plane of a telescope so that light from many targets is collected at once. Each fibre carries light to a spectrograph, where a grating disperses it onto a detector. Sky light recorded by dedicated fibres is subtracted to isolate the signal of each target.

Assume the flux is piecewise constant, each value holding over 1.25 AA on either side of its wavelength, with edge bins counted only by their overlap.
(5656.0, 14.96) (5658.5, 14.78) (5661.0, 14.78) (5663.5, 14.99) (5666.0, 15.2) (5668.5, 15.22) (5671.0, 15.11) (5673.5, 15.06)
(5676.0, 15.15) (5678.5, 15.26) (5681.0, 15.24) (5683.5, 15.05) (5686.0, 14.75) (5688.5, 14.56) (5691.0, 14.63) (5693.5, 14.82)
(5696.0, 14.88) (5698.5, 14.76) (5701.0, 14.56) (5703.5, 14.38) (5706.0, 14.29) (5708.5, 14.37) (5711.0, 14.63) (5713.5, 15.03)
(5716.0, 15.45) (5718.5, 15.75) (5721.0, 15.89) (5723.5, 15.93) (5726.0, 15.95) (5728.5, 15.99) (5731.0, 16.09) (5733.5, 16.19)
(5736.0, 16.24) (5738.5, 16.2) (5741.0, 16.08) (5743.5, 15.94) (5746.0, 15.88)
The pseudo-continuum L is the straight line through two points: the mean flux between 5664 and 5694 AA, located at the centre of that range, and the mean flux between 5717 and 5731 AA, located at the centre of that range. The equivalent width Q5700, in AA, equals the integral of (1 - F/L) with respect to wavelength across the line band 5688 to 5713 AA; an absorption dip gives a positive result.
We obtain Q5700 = 1.4 AA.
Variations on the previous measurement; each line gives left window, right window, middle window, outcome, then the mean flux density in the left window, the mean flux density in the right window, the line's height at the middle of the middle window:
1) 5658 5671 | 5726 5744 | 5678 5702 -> 0.9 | 15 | 16.1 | 15.4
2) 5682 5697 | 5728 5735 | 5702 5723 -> 0.7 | 14.8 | 16.1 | 15.5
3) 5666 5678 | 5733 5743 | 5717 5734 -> 0.0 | 15.1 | 16.2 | 16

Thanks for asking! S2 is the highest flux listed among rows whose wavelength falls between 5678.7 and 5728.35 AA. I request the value 15.95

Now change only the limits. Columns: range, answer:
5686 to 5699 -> 14.88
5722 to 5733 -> 16.09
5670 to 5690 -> 15.26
